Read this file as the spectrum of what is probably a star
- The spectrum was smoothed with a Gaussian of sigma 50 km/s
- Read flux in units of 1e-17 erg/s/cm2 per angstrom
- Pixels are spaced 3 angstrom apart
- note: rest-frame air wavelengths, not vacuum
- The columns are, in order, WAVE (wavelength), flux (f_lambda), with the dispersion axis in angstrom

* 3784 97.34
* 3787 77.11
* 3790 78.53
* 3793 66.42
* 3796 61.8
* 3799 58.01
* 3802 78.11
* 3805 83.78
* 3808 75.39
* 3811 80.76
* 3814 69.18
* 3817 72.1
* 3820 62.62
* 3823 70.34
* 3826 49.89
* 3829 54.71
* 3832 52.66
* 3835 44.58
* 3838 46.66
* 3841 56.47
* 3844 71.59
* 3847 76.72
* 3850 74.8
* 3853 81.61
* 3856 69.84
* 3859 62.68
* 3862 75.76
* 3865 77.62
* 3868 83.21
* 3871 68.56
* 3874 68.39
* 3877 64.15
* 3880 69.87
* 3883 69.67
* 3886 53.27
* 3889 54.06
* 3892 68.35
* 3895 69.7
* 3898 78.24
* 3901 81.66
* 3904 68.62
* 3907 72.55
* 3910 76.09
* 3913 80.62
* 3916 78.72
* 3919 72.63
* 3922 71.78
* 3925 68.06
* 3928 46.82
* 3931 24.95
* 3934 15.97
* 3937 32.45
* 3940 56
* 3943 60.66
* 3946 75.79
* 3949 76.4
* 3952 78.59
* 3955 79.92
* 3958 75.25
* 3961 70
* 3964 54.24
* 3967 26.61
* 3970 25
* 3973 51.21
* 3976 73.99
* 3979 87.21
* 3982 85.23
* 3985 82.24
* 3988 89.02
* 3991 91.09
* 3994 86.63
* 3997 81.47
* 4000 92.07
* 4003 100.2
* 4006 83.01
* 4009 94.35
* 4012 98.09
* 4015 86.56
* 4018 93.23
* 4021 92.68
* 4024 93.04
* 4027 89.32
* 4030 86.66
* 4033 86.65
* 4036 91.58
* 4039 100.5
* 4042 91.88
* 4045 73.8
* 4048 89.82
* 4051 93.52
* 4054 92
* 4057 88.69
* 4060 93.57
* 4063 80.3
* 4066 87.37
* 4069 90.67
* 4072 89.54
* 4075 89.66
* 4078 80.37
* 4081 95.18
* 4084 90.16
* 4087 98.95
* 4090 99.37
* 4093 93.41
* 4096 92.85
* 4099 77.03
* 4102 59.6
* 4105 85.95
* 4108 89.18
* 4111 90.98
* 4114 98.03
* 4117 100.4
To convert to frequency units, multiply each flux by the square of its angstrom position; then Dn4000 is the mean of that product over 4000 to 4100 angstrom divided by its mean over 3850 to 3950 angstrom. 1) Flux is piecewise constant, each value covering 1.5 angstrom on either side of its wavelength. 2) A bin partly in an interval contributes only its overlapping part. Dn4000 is 1.48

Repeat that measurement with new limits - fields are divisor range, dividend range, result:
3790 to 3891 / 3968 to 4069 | 1.40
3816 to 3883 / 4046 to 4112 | 1.50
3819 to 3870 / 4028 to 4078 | 1.51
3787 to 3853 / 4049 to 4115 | 1.52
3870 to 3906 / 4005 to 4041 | 1.44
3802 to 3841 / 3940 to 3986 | 1.12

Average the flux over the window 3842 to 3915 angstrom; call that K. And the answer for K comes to 71.5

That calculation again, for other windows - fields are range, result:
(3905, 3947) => 59.4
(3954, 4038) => 80.4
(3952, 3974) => 56.3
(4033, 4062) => 90.2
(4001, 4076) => 90.3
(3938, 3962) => 70.8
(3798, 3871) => 68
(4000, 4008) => 91.9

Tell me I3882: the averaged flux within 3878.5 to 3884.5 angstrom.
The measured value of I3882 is 69.8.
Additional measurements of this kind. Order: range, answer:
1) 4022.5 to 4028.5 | 91.2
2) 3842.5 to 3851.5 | 74.4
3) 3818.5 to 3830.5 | 59.4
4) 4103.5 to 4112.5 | 88.7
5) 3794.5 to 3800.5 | 59.9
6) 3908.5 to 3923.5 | 76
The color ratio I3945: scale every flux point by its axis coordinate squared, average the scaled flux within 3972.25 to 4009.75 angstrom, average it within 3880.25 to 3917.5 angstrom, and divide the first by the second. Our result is 1.3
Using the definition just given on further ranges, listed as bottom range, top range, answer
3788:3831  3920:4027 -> 1.14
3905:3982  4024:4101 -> 1.54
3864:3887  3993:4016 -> 1.39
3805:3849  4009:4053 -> 1.57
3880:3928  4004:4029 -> 1.38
